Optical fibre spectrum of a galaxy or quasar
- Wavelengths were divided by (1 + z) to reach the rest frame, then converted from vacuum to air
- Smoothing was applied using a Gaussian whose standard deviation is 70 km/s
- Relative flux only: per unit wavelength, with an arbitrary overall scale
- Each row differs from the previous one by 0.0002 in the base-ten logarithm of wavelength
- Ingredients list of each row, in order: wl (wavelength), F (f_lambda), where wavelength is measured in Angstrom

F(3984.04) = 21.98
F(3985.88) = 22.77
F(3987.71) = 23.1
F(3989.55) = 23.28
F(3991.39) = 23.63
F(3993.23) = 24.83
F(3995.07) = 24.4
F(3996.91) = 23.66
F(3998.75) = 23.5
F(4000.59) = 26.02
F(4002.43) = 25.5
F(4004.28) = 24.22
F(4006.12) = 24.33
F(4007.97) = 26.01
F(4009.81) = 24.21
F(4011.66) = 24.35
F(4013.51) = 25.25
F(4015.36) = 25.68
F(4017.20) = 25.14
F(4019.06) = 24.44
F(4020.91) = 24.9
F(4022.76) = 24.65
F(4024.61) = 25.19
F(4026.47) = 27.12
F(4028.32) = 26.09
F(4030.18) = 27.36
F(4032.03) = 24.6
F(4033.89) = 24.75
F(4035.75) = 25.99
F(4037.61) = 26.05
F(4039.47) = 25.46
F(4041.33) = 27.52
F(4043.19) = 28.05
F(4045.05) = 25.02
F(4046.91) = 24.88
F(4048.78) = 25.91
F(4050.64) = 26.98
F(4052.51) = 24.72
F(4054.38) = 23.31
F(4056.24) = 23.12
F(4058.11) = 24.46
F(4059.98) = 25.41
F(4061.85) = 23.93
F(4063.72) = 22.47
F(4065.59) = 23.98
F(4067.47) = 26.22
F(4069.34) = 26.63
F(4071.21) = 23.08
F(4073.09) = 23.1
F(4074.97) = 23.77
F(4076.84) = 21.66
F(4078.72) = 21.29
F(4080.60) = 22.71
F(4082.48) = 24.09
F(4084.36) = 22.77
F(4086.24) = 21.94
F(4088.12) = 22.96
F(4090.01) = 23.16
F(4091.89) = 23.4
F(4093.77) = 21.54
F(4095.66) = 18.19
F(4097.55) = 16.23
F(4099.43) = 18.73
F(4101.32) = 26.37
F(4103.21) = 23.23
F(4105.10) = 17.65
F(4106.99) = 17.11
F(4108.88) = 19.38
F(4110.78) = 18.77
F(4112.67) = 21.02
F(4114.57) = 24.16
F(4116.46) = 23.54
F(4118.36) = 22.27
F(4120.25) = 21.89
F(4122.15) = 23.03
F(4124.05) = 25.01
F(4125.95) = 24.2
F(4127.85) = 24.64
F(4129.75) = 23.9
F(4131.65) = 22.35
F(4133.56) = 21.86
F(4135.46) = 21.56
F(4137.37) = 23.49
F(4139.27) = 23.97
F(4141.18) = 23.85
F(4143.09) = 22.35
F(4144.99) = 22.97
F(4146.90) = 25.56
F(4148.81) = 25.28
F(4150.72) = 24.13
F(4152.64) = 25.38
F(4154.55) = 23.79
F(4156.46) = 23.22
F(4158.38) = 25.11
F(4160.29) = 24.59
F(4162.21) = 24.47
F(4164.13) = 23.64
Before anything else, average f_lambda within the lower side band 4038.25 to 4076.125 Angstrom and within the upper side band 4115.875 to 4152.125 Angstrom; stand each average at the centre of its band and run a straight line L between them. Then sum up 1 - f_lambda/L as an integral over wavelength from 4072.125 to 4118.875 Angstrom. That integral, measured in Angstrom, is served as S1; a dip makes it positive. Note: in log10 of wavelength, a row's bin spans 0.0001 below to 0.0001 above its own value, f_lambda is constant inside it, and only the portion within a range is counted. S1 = 5.1 Angstrom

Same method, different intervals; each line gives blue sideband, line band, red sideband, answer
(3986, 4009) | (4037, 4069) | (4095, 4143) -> -2.69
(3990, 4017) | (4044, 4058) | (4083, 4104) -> -1.05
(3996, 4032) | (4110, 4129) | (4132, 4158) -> 0.82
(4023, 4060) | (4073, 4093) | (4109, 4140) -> 1.15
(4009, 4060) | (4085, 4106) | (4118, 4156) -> 2.65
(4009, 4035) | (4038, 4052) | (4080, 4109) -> -1.29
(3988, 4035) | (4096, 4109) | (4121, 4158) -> 2.32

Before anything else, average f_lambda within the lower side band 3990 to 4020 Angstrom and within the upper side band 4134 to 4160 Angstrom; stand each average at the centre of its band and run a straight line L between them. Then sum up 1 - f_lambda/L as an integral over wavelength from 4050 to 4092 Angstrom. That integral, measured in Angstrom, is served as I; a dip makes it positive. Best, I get 1.1 Angstrom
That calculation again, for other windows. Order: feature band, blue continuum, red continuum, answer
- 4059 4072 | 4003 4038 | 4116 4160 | 0.1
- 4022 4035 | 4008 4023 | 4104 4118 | -0.8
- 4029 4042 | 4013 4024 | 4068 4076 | -0.6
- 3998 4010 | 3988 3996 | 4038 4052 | -0.2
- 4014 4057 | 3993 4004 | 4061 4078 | -2.3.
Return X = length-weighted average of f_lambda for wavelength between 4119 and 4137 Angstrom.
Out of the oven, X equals 23.2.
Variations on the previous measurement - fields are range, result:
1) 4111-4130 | 23.2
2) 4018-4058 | 25.5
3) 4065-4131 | 22.3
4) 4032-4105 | 23.7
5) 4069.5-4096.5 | 22.5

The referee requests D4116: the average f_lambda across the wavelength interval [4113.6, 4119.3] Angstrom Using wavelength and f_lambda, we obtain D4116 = 23.3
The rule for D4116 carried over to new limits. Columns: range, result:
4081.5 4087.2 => 22.9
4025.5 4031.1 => 26.8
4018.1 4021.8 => 24.6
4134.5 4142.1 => 23.2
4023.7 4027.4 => 26.1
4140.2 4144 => 23.1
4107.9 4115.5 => 20.8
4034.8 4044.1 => 26.6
